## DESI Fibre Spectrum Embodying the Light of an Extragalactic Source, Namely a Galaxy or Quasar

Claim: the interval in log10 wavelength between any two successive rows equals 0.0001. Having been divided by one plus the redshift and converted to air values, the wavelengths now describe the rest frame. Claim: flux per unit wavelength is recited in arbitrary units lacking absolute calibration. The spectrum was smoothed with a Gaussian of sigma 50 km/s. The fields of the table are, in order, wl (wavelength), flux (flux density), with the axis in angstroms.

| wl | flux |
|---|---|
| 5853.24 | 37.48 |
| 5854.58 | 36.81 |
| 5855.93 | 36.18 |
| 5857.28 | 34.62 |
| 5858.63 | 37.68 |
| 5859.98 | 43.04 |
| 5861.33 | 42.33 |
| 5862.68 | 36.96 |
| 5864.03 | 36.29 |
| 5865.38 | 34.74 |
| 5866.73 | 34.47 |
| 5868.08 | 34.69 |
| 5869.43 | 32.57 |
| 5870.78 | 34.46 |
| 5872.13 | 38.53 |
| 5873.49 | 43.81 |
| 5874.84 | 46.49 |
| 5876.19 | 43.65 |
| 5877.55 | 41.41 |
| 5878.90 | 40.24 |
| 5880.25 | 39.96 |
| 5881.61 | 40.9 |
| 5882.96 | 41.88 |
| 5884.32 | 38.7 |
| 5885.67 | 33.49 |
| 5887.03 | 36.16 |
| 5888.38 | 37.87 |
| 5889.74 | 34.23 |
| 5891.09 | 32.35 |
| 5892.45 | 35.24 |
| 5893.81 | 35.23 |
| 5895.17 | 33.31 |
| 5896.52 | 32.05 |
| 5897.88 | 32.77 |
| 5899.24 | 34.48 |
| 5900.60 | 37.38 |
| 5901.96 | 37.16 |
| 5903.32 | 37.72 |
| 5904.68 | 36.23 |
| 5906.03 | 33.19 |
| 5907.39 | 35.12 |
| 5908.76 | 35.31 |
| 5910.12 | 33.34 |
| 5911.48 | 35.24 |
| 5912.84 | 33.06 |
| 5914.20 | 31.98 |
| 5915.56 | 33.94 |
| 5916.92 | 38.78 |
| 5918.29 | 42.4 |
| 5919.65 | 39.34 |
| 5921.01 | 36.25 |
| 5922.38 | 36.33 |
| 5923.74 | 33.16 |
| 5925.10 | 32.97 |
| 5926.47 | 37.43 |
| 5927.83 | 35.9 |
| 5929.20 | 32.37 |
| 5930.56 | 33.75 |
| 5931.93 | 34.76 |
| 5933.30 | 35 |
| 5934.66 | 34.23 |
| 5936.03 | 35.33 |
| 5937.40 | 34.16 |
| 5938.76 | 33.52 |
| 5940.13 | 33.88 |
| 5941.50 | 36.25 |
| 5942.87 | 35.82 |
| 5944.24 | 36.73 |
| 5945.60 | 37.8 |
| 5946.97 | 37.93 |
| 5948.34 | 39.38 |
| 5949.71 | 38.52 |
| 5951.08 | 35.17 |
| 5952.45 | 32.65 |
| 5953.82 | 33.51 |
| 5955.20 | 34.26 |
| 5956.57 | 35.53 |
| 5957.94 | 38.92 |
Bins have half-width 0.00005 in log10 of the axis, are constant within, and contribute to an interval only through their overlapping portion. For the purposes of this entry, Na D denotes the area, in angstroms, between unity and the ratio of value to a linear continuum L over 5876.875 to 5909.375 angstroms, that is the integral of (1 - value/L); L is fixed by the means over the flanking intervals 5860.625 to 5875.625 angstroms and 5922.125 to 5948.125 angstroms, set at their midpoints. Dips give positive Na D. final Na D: 0.4 angstroms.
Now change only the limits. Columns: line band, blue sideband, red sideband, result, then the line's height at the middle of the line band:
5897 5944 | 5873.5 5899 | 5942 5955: 2.11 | 36.9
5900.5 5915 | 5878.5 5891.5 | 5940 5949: 0.95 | 37.4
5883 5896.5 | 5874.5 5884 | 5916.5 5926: 1.75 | 40.6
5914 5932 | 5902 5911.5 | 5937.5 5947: -0.14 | 35.5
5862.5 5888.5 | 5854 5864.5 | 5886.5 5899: -1.59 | 36.2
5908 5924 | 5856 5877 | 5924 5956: 0.17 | 36.2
